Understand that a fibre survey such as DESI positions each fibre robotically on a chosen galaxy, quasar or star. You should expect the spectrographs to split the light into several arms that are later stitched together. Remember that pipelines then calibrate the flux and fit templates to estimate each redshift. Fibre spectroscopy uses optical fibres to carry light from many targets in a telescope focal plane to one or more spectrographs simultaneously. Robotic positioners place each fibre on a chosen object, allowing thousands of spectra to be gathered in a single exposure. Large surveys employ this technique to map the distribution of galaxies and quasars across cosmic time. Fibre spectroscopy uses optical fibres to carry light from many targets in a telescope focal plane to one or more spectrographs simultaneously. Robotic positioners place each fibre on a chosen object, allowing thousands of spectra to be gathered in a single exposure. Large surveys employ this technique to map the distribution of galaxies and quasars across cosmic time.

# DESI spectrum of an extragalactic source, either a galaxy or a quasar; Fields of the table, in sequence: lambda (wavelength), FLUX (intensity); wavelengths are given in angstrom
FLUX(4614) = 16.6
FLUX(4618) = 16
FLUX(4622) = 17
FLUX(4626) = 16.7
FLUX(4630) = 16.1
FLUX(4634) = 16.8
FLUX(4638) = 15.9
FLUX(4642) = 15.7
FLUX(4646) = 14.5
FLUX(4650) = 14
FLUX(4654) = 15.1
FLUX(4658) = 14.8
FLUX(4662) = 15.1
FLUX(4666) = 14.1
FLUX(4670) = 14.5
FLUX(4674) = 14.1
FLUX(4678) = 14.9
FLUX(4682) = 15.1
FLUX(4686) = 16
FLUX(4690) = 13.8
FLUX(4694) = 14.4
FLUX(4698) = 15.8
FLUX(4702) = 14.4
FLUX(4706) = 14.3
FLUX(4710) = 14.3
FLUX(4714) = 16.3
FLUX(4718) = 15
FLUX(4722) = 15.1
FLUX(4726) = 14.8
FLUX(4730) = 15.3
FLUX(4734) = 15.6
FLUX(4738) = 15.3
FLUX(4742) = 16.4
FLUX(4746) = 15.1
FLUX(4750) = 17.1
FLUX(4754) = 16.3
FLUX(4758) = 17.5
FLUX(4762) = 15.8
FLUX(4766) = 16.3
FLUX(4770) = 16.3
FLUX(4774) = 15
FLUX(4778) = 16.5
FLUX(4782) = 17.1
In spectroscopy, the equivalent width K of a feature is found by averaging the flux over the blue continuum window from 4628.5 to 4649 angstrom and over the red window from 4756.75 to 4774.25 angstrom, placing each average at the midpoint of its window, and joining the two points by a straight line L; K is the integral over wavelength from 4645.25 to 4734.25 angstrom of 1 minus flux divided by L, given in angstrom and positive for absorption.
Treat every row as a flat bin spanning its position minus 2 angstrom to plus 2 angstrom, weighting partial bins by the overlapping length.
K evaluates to 6.1 angstrom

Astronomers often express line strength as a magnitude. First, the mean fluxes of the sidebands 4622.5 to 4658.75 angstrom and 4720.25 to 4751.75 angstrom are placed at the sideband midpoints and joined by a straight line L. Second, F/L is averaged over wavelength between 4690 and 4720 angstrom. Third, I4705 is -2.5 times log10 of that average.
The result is 0.05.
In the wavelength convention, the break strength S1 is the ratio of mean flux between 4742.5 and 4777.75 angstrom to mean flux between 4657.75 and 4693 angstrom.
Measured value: 1.10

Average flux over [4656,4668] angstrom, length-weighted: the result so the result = 14.7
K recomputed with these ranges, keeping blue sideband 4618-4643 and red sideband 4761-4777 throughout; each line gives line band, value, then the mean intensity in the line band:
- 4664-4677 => 1.6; 14.3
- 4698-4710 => 1.1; 14.6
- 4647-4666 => 1.9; 14.7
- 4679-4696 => 1.4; 14.8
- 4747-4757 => -0.4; 16.6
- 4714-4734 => 1.0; 15.2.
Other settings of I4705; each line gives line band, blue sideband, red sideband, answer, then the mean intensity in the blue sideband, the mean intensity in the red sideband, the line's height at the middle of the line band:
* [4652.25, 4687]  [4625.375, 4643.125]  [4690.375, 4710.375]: 0.04 mag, 16.2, 14.6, 15.4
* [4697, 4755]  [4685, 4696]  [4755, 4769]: 0.01 mag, 14.6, 16.5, 15.6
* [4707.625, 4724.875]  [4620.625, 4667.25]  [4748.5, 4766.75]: 0.07 mag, 15.5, 16.6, 16.2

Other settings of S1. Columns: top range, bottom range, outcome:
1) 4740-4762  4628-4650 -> 1.05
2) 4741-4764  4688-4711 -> 1.13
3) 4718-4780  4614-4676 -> 1.03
